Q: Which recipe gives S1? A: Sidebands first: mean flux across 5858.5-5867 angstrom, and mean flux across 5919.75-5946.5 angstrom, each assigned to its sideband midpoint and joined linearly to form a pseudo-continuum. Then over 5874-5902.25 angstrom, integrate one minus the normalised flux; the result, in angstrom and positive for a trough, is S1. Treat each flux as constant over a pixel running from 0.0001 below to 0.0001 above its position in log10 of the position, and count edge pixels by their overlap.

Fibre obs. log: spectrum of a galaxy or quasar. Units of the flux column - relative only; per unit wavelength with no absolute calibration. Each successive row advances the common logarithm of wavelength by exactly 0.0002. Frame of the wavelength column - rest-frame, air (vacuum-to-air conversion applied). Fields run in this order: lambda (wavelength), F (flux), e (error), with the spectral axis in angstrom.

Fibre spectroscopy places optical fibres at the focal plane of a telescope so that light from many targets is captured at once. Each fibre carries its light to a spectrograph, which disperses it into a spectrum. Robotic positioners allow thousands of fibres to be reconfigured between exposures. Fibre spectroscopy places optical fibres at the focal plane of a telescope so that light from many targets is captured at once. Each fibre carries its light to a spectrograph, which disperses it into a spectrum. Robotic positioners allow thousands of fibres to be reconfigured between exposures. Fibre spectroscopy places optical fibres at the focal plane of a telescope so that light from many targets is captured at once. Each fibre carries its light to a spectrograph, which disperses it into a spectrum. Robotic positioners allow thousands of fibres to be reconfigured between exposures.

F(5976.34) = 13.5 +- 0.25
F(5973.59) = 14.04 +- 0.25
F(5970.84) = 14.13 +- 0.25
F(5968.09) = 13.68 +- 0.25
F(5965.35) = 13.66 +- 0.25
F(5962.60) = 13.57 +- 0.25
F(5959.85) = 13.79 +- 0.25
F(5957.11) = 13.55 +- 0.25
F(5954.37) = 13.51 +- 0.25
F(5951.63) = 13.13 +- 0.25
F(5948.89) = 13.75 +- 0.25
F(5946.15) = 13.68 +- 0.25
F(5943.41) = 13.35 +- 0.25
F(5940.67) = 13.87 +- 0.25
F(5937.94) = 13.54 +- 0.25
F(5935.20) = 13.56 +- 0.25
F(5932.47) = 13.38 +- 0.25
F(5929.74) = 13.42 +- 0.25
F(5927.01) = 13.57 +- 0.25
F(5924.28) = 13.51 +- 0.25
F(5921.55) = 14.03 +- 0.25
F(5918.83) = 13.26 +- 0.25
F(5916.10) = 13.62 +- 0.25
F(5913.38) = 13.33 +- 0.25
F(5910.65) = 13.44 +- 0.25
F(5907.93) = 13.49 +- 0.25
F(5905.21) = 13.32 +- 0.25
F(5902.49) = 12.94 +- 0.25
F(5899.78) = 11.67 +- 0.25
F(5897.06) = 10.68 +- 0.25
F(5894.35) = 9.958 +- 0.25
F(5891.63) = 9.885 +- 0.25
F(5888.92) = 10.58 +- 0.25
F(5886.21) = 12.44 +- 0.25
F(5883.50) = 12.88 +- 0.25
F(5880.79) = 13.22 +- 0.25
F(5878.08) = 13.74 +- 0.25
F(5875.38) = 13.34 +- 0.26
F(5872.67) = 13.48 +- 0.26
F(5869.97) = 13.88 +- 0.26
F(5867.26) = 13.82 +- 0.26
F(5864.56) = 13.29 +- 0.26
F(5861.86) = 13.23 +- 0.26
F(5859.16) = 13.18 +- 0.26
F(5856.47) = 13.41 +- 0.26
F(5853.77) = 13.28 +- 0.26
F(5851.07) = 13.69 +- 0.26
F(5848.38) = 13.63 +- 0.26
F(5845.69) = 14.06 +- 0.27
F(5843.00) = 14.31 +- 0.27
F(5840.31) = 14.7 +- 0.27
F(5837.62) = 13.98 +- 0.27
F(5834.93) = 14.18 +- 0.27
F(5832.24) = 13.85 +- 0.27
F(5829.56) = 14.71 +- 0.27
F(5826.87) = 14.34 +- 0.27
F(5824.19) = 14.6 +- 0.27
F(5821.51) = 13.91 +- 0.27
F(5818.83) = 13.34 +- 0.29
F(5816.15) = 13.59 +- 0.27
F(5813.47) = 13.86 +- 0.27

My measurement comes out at 3.21 angstrom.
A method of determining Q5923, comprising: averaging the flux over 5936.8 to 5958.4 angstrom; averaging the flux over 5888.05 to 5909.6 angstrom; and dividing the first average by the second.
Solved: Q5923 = 1.2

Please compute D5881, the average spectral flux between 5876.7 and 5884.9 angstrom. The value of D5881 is 13.3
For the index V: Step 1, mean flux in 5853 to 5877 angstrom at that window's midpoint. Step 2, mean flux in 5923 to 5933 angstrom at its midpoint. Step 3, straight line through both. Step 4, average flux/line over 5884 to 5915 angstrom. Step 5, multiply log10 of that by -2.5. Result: 0.12 mag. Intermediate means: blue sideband 13.4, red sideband 13.5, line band 12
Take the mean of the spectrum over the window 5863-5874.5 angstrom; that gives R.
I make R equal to 13.6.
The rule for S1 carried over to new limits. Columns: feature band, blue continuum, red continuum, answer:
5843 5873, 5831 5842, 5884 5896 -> -1.7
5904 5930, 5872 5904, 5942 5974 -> -1.6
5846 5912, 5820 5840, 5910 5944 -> 5.2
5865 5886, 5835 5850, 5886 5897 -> -3.1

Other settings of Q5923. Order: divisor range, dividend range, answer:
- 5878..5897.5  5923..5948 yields 1.17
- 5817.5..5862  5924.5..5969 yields 0.97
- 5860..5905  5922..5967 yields 1.09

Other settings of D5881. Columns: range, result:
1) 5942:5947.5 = 13.5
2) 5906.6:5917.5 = 13.5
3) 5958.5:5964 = 13.7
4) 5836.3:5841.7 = 14.3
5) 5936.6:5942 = 13.7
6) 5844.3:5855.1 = 13.7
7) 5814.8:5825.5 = 13.9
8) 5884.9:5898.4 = 10.7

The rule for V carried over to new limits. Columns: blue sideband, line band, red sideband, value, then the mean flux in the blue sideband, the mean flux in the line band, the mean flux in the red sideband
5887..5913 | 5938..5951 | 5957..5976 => -0.04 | 11.8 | 13.6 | 13.8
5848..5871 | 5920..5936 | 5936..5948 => 0.00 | 13.5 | 13.6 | 13.6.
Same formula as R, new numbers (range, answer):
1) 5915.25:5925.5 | 13.6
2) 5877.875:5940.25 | 12.8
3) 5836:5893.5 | 13.2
